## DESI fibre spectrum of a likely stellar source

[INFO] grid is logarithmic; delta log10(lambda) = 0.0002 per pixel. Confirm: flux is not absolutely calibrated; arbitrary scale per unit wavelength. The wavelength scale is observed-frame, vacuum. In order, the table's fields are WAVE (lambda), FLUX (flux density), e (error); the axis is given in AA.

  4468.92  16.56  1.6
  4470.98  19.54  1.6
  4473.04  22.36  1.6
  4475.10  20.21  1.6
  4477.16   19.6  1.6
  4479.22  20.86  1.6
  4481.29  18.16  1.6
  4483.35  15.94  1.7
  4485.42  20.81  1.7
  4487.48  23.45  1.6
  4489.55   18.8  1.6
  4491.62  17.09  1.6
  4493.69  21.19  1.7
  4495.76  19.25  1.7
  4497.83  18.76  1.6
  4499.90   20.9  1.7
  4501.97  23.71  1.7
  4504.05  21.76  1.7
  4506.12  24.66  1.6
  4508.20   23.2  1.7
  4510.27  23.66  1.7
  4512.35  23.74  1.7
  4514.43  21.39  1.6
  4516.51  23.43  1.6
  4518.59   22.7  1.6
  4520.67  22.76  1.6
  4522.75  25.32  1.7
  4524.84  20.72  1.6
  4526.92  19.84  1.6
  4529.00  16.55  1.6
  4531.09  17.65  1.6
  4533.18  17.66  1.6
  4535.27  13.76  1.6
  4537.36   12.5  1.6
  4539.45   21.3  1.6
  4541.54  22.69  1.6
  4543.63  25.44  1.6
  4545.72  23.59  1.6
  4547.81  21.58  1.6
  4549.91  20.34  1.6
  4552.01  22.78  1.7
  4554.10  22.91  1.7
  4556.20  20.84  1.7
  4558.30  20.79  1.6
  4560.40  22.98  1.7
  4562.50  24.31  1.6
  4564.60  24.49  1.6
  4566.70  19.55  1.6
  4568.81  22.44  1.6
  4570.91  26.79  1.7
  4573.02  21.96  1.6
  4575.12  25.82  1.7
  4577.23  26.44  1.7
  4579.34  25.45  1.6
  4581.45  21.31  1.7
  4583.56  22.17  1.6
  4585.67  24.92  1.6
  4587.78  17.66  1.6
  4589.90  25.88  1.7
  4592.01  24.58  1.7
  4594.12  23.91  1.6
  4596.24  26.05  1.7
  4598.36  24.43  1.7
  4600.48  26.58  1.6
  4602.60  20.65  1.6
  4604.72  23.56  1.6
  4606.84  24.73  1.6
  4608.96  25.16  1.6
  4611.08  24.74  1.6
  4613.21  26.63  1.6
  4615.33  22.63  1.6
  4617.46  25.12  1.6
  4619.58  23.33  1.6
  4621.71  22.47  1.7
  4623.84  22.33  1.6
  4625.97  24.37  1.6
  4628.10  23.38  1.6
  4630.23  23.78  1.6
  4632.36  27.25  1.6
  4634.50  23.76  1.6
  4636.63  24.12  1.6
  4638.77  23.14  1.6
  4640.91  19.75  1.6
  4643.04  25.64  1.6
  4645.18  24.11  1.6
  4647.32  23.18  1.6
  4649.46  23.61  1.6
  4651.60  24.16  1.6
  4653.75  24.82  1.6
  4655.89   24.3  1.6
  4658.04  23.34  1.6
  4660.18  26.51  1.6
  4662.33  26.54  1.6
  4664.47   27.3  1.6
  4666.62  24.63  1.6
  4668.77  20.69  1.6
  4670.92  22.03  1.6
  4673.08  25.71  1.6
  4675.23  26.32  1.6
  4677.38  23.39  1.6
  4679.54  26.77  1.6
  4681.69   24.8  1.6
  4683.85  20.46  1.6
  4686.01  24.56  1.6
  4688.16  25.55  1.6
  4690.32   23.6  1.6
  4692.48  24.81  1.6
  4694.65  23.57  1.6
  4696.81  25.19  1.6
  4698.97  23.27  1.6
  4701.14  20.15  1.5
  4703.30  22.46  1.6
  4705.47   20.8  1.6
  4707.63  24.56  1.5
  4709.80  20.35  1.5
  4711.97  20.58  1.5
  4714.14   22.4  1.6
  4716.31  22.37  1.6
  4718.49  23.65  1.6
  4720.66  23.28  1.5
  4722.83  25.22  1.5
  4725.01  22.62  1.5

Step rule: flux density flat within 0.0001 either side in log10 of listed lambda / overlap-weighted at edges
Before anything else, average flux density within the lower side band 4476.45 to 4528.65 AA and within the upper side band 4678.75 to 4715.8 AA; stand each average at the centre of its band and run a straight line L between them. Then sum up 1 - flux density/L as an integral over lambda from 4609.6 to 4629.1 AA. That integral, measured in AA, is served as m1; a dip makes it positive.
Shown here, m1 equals -1.4 AA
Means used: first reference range 21.2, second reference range 23.1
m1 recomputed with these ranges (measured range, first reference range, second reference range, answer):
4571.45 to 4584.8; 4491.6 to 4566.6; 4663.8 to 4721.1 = -1.24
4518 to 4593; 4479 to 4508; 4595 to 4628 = 1.73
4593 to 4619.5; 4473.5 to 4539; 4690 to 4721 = -3.63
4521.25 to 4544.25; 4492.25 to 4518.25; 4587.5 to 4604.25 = 3.34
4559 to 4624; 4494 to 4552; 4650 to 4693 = -3.39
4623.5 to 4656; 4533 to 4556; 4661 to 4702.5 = -1.15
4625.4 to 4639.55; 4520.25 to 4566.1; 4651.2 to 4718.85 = -0.99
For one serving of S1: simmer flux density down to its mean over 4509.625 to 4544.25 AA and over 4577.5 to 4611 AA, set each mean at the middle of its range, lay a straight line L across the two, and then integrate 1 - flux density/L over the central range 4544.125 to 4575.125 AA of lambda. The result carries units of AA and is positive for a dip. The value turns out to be -0.7 AA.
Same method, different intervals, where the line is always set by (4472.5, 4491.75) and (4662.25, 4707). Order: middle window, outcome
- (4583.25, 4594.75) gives -0.7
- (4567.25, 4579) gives -1.6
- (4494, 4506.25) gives -0.7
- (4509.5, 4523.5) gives -1.9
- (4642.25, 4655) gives -0.6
